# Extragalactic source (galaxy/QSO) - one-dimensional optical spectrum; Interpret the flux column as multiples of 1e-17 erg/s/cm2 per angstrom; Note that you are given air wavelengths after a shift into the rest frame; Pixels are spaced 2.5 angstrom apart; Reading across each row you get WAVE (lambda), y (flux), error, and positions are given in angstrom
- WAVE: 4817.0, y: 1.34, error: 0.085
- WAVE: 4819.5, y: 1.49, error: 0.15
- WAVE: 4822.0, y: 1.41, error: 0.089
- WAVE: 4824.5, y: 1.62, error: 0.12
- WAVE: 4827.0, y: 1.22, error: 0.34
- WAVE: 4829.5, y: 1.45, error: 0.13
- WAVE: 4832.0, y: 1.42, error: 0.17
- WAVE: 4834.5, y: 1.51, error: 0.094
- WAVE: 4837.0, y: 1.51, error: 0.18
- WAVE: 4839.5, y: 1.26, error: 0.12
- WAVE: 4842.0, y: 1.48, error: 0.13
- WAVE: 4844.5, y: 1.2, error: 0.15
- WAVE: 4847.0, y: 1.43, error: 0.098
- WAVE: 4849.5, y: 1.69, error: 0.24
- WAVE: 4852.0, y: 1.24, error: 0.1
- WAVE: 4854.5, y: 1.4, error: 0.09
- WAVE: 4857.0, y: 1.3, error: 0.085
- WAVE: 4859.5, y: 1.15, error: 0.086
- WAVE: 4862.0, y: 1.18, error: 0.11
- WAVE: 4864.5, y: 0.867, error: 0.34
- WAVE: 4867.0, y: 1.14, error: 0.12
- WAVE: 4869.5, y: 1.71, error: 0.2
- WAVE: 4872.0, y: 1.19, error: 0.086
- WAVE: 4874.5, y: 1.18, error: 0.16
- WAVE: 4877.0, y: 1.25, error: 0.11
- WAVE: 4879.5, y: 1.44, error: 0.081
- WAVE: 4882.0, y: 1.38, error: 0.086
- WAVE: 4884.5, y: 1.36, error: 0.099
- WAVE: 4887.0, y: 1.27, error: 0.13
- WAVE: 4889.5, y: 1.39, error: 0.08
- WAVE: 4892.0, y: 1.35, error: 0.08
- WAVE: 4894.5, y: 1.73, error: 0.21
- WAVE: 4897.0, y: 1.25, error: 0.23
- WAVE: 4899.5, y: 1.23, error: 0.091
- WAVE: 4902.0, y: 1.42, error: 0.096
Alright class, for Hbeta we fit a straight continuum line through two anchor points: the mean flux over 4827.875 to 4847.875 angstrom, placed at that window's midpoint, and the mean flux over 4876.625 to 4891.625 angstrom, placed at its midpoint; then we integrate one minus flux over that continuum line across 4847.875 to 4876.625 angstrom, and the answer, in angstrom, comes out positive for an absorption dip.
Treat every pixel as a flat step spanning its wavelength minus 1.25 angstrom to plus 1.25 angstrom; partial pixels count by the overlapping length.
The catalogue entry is 2.1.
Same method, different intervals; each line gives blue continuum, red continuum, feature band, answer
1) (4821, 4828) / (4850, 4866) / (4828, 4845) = -0.8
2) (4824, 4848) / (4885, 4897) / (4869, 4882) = 0.7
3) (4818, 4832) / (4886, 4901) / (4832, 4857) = 0.2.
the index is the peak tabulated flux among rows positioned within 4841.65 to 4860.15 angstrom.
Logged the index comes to 1.69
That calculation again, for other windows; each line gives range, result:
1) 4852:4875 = 1.71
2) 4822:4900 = 1.73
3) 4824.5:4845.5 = 1.62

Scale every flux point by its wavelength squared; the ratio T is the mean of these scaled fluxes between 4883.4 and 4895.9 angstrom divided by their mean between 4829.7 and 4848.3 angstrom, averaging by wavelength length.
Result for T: 1.0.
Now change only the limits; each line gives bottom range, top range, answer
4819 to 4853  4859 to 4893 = 0.91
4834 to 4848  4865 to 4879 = 0.93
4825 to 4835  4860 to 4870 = 0.85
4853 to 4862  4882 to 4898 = 1.11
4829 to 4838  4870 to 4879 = 0.88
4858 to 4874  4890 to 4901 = 1.17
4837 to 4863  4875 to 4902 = 1.03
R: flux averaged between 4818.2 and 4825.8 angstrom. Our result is 1.5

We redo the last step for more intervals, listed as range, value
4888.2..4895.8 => 1.49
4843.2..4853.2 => 1.39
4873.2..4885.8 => 1.32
